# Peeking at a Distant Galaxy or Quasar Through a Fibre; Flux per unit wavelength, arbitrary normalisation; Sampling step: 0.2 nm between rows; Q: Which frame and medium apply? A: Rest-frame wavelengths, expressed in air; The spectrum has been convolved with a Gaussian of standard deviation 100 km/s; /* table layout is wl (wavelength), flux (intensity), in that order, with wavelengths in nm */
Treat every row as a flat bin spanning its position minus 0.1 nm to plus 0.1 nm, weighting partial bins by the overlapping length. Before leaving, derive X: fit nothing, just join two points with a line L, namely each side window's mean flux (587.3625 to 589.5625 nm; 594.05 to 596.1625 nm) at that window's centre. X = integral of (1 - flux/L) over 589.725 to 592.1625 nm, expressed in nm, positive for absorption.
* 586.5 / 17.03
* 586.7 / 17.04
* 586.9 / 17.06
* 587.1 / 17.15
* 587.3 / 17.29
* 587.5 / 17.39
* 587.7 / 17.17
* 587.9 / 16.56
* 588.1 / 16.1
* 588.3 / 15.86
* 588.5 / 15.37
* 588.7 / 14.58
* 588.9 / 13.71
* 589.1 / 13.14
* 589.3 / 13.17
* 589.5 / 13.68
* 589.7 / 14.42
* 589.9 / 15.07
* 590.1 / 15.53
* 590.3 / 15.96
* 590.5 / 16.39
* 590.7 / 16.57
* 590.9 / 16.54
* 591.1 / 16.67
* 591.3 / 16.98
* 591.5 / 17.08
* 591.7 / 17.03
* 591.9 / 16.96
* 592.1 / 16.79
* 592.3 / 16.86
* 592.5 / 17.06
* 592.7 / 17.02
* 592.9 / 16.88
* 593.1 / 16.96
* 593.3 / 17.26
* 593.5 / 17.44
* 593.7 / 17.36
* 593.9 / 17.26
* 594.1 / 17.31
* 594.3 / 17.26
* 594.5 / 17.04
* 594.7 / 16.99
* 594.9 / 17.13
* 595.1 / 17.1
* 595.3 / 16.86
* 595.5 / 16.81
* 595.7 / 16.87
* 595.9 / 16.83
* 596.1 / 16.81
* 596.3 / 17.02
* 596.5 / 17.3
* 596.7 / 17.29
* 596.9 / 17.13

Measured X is -0.078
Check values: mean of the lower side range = 15.2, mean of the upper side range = 17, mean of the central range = 16.4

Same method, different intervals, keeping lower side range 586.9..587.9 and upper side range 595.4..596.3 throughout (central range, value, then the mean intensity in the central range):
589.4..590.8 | 0.14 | 15.4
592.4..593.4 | 0.00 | 17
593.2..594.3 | -0.03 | 17.3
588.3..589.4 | 0.19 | 14.2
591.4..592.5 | 0.00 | 17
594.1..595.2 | -0.01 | 17.1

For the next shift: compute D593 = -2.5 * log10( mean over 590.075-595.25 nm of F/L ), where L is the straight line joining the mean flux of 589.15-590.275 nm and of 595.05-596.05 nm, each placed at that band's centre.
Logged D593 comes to -0.085 mag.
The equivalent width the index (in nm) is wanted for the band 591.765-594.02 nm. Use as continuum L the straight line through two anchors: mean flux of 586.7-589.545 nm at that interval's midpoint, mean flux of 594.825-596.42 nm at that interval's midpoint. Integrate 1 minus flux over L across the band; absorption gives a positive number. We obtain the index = -0.08 nm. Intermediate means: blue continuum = 15.7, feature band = 17.1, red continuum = 16.9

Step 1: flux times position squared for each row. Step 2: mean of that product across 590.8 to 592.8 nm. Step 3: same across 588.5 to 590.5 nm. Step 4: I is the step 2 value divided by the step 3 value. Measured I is 1.2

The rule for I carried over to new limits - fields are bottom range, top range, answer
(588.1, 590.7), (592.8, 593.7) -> 1.17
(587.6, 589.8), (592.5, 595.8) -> 1.17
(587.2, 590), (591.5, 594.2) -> 1.14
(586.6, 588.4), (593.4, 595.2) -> 1.05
